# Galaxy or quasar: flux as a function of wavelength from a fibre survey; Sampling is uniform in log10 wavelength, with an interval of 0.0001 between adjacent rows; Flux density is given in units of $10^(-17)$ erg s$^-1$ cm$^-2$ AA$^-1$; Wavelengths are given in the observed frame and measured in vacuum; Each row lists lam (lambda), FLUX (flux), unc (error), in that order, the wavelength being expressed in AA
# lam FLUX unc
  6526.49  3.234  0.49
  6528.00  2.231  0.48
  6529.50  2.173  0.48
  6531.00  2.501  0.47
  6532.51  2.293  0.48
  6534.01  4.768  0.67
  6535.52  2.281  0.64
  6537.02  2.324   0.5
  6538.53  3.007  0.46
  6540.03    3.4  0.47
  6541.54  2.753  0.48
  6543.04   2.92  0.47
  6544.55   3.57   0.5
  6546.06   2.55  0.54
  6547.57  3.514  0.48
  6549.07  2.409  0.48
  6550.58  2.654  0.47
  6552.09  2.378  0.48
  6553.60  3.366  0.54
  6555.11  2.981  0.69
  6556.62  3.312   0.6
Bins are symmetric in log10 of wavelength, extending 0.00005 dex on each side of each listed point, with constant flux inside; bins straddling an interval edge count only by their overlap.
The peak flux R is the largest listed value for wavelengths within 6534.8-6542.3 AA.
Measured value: 3.4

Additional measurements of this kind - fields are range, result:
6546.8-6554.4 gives 3.514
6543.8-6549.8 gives 3.57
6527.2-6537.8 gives 4.768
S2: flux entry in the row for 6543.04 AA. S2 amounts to 2.92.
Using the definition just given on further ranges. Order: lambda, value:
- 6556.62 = 3.312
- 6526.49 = 3.234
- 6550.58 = 2.654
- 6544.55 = 3.57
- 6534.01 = 4.768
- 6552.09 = 2.378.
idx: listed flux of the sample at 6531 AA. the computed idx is 2.501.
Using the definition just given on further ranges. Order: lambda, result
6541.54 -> 2.753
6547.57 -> 3.514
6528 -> 2.231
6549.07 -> 2.409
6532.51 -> 2.293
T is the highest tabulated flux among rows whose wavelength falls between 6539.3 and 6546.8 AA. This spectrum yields 3.57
